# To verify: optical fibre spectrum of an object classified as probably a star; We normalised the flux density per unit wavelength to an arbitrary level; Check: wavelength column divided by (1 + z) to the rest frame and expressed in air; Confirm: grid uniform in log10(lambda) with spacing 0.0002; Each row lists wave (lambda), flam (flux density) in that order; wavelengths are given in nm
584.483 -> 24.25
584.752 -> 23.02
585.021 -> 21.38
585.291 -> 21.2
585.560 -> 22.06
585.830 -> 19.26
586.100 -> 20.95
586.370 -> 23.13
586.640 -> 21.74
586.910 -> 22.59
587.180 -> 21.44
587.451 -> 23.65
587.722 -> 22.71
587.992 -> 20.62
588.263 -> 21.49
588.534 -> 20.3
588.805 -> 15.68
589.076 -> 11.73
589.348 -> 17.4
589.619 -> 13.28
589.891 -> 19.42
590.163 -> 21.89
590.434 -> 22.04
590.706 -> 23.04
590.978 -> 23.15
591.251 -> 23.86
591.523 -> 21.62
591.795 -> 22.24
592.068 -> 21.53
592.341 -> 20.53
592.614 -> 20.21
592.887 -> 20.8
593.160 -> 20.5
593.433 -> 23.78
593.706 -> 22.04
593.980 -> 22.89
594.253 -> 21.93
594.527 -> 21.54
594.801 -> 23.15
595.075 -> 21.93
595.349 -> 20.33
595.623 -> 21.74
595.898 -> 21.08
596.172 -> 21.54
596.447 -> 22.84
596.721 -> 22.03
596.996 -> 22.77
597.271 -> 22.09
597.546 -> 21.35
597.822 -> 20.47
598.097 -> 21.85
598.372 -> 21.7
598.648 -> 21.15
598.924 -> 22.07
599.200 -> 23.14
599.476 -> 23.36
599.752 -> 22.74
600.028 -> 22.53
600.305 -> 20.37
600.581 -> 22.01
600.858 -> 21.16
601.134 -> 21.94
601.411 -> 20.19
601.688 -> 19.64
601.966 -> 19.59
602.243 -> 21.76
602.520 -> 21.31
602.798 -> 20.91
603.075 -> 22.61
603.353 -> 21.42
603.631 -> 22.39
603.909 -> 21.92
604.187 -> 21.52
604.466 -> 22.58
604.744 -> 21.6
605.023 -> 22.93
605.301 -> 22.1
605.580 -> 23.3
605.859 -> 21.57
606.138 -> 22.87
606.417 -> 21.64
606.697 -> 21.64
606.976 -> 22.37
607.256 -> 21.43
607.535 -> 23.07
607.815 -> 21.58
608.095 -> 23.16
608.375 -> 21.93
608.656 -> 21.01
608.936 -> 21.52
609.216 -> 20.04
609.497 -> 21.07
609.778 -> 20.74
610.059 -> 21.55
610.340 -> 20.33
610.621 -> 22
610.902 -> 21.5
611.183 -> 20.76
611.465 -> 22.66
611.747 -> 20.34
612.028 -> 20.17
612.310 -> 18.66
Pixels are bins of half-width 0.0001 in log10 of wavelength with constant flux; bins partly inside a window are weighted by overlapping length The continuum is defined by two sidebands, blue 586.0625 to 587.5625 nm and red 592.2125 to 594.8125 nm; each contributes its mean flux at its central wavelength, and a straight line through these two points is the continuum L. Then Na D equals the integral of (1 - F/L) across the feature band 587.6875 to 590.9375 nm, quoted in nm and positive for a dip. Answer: 0.43 nm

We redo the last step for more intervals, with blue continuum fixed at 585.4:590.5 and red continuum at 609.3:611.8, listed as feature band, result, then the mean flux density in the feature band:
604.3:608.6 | -0.250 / 22.2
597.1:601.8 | -0.230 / 21.7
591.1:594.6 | -0.261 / 21.8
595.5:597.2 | -0.126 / 22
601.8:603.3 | -0.030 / 21.2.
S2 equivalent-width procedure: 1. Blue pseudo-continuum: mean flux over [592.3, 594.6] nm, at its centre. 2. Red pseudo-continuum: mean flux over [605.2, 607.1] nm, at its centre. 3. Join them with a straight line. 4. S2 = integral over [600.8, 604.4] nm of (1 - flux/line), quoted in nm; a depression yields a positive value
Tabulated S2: 0.12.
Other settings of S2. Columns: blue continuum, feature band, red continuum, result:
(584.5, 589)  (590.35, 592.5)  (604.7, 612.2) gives -0.09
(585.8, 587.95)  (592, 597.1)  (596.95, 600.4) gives 0.06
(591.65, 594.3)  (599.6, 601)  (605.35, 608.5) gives 0.01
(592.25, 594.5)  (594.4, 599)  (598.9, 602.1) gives -0.03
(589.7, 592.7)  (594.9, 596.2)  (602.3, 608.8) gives 0.02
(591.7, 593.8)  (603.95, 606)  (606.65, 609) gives -0.03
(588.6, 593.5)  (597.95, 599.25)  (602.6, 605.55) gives -0.04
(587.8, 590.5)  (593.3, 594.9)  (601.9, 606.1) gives -0.24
